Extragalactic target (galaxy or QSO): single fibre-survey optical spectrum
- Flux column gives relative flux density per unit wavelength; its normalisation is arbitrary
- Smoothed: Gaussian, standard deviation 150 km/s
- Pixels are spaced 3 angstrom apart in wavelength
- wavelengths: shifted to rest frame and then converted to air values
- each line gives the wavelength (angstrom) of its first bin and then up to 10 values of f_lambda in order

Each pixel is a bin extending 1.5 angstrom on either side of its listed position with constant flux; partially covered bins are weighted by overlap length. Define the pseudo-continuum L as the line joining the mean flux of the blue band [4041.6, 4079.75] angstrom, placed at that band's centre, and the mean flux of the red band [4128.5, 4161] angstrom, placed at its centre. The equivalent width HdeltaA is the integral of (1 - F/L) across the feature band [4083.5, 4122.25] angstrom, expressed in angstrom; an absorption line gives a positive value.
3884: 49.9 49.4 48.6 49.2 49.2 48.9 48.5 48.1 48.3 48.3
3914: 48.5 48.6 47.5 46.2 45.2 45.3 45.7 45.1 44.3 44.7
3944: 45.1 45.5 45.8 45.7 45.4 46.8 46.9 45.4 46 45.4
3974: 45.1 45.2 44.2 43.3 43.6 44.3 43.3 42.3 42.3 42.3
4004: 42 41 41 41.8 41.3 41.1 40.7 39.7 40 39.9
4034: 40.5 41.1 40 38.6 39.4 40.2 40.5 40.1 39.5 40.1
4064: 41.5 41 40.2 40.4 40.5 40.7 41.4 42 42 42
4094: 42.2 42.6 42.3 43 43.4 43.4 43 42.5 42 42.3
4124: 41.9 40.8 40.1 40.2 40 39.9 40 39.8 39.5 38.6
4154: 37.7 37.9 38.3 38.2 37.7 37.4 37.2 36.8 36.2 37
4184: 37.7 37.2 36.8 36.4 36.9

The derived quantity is -2.7 angstrom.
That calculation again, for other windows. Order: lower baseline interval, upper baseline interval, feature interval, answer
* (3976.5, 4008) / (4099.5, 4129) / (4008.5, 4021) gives 0.5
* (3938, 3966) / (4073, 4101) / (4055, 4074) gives 0.9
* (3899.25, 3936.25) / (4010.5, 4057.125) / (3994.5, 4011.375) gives 0.1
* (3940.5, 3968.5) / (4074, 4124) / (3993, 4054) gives 4.5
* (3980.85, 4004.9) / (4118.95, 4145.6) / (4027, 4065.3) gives 1.8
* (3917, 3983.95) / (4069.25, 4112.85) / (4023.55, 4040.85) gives 1.3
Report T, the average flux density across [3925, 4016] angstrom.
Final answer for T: 44.3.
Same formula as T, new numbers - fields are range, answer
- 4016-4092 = 40.5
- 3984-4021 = 42.2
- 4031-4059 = 40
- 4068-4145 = 41.5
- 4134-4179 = 38.4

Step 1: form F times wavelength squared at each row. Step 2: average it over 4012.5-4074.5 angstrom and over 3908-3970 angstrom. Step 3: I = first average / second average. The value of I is 0.9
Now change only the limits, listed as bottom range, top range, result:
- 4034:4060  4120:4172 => 1.03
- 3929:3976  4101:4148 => 0.99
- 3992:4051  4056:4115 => 1.05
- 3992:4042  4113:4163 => 1.03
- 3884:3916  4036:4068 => 0.89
